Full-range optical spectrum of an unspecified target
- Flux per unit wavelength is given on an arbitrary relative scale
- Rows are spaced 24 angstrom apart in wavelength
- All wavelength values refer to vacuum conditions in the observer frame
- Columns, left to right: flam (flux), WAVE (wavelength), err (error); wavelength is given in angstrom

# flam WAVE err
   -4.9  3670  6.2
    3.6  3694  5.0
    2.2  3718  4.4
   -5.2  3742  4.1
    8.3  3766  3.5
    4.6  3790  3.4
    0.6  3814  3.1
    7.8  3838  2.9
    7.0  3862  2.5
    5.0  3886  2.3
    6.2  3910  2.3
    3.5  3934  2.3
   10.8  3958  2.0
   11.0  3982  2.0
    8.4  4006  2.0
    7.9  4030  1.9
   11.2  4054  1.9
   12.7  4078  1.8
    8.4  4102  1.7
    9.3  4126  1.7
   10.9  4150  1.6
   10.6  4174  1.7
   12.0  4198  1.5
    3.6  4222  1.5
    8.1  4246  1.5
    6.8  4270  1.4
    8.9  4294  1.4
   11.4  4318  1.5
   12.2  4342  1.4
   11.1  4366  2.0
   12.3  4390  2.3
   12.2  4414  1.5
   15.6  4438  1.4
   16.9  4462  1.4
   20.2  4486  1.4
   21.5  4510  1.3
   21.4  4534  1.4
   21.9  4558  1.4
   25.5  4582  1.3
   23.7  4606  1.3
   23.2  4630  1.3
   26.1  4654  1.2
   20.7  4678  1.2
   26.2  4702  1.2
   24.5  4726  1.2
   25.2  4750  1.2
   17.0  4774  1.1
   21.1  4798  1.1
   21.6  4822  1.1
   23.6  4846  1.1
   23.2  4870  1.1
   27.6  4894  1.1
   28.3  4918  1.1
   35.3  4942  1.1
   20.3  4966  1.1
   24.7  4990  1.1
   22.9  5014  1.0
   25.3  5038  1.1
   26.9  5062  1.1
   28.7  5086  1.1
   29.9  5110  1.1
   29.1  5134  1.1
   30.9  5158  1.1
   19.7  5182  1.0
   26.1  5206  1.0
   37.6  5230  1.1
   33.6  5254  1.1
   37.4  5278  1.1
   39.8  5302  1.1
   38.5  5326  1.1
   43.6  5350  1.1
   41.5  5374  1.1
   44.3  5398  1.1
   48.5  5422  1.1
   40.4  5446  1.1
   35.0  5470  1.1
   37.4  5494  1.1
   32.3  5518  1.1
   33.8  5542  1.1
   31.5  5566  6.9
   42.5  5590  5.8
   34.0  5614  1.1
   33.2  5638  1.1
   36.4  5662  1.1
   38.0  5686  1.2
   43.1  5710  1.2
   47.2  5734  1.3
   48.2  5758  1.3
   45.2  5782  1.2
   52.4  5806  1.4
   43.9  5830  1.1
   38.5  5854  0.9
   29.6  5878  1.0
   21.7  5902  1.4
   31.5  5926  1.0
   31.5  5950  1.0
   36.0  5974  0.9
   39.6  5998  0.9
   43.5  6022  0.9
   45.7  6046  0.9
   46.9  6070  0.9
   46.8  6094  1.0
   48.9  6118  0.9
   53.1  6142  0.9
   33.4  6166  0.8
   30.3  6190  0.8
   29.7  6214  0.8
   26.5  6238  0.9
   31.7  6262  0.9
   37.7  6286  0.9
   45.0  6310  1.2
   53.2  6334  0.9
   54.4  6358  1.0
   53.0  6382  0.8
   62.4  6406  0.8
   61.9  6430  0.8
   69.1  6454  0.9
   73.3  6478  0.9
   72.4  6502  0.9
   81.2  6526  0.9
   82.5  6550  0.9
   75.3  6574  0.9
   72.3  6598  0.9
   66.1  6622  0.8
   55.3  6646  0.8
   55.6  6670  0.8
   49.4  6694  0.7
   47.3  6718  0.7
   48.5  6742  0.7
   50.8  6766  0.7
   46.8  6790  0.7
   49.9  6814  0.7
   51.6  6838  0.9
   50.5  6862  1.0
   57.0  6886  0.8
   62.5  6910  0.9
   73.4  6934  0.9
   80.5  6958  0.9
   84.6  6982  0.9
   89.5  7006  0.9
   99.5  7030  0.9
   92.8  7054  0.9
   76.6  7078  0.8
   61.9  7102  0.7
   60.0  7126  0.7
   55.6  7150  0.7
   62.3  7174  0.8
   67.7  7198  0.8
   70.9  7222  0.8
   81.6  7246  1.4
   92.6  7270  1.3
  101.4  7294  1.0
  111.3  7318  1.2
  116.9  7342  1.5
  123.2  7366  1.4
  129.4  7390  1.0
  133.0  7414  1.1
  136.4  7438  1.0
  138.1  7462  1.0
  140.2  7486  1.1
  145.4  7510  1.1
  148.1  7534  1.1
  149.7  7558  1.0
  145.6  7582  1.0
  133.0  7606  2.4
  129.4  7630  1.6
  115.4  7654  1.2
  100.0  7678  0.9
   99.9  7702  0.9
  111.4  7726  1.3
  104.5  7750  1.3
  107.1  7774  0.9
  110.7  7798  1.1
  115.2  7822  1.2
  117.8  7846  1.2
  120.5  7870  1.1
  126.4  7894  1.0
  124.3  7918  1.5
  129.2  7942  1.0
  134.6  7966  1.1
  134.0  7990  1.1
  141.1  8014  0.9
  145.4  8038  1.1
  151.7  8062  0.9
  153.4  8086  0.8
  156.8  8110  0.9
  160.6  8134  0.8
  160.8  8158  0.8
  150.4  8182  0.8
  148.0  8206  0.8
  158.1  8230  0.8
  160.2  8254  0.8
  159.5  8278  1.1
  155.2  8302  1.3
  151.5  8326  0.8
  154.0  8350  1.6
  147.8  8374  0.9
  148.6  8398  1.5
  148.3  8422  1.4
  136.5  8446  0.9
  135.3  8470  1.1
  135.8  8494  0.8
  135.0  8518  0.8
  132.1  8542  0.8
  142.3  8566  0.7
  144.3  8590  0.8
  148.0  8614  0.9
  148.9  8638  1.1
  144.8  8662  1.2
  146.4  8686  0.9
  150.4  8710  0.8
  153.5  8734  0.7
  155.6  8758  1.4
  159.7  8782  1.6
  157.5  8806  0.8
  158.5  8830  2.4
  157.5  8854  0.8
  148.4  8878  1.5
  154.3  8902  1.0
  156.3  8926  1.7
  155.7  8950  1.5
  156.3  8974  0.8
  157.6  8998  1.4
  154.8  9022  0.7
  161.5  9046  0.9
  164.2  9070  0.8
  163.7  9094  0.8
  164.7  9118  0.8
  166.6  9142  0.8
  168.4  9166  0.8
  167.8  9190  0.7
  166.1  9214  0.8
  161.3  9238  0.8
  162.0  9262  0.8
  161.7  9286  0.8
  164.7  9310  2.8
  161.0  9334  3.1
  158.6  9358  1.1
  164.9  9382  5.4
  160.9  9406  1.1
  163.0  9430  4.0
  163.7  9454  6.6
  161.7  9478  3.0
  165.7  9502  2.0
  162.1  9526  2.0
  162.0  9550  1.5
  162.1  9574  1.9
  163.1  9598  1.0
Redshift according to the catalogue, 0.00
